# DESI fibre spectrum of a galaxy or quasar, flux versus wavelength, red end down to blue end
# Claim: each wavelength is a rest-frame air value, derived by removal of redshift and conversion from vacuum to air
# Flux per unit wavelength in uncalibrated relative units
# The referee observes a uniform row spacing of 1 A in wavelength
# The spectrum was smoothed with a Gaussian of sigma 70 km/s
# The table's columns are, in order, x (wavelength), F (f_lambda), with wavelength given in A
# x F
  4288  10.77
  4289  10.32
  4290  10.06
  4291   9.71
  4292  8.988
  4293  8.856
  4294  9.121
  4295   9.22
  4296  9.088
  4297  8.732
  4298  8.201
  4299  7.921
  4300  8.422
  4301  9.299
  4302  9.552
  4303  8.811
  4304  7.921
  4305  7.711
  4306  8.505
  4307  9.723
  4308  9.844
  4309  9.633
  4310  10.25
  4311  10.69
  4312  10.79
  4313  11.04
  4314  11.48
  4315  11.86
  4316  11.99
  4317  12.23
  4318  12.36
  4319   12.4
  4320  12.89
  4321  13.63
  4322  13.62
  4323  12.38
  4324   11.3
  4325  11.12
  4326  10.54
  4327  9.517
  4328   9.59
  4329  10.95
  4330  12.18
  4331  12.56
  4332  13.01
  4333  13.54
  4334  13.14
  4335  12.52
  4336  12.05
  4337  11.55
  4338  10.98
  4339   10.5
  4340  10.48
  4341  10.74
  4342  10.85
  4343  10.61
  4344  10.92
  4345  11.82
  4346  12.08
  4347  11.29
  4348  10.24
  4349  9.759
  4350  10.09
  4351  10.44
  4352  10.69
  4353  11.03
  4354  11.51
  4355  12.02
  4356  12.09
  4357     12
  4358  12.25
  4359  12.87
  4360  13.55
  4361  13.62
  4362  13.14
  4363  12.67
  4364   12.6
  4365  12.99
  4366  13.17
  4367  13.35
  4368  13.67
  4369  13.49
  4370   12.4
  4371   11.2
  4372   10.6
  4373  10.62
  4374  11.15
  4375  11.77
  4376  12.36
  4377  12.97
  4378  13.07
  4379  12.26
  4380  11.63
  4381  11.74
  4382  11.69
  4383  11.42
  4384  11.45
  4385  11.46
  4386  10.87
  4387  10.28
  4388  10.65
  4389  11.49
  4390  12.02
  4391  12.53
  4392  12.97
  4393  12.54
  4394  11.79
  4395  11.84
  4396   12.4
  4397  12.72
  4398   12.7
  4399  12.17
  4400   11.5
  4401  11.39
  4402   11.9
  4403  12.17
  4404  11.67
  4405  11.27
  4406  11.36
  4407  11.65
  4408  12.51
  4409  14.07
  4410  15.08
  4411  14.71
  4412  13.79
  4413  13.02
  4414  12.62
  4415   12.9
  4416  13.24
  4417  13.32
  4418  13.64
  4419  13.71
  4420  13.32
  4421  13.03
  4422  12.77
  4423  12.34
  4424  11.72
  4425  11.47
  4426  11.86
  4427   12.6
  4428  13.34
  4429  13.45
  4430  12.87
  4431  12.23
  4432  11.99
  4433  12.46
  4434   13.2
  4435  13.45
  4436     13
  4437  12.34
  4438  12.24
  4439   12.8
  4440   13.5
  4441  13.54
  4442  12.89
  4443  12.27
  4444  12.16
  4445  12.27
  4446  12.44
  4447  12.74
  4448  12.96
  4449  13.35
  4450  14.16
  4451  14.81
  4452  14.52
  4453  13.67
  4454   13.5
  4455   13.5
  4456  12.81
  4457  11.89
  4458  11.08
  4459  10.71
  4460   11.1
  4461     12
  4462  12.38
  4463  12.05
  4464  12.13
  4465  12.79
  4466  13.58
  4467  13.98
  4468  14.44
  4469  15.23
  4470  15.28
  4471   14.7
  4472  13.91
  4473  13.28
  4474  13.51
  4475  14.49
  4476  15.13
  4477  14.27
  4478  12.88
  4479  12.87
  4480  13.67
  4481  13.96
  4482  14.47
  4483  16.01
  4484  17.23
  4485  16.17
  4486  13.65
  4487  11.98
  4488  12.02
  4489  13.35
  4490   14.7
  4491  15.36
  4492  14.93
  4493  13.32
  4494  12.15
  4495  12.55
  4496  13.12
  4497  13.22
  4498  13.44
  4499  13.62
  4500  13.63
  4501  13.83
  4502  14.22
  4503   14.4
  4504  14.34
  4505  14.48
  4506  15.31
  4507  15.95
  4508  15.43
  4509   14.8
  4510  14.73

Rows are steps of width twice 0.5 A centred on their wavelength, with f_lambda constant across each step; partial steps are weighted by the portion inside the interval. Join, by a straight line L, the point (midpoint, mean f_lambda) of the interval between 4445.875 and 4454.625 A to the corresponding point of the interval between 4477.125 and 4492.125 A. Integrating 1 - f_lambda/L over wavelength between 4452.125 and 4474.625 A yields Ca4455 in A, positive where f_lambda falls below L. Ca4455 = 1.2 A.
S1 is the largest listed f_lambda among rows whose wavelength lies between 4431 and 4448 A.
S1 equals 13.54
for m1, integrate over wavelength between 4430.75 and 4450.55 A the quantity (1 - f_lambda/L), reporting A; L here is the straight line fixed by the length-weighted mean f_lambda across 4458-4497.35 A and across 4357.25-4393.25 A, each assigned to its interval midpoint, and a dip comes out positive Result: 0.4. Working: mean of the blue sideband 12.2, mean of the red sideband 13.6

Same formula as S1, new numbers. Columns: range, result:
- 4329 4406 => 13.67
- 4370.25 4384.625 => 13.07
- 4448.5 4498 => 17.23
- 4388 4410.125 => 15.08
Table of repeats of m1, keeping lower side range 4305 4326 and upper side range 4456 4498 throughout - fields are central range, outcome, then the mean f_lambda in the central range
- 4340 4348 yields 0.4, 11.1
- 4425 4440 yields 0.3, 12.7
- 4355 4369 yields -1.1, 12.9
